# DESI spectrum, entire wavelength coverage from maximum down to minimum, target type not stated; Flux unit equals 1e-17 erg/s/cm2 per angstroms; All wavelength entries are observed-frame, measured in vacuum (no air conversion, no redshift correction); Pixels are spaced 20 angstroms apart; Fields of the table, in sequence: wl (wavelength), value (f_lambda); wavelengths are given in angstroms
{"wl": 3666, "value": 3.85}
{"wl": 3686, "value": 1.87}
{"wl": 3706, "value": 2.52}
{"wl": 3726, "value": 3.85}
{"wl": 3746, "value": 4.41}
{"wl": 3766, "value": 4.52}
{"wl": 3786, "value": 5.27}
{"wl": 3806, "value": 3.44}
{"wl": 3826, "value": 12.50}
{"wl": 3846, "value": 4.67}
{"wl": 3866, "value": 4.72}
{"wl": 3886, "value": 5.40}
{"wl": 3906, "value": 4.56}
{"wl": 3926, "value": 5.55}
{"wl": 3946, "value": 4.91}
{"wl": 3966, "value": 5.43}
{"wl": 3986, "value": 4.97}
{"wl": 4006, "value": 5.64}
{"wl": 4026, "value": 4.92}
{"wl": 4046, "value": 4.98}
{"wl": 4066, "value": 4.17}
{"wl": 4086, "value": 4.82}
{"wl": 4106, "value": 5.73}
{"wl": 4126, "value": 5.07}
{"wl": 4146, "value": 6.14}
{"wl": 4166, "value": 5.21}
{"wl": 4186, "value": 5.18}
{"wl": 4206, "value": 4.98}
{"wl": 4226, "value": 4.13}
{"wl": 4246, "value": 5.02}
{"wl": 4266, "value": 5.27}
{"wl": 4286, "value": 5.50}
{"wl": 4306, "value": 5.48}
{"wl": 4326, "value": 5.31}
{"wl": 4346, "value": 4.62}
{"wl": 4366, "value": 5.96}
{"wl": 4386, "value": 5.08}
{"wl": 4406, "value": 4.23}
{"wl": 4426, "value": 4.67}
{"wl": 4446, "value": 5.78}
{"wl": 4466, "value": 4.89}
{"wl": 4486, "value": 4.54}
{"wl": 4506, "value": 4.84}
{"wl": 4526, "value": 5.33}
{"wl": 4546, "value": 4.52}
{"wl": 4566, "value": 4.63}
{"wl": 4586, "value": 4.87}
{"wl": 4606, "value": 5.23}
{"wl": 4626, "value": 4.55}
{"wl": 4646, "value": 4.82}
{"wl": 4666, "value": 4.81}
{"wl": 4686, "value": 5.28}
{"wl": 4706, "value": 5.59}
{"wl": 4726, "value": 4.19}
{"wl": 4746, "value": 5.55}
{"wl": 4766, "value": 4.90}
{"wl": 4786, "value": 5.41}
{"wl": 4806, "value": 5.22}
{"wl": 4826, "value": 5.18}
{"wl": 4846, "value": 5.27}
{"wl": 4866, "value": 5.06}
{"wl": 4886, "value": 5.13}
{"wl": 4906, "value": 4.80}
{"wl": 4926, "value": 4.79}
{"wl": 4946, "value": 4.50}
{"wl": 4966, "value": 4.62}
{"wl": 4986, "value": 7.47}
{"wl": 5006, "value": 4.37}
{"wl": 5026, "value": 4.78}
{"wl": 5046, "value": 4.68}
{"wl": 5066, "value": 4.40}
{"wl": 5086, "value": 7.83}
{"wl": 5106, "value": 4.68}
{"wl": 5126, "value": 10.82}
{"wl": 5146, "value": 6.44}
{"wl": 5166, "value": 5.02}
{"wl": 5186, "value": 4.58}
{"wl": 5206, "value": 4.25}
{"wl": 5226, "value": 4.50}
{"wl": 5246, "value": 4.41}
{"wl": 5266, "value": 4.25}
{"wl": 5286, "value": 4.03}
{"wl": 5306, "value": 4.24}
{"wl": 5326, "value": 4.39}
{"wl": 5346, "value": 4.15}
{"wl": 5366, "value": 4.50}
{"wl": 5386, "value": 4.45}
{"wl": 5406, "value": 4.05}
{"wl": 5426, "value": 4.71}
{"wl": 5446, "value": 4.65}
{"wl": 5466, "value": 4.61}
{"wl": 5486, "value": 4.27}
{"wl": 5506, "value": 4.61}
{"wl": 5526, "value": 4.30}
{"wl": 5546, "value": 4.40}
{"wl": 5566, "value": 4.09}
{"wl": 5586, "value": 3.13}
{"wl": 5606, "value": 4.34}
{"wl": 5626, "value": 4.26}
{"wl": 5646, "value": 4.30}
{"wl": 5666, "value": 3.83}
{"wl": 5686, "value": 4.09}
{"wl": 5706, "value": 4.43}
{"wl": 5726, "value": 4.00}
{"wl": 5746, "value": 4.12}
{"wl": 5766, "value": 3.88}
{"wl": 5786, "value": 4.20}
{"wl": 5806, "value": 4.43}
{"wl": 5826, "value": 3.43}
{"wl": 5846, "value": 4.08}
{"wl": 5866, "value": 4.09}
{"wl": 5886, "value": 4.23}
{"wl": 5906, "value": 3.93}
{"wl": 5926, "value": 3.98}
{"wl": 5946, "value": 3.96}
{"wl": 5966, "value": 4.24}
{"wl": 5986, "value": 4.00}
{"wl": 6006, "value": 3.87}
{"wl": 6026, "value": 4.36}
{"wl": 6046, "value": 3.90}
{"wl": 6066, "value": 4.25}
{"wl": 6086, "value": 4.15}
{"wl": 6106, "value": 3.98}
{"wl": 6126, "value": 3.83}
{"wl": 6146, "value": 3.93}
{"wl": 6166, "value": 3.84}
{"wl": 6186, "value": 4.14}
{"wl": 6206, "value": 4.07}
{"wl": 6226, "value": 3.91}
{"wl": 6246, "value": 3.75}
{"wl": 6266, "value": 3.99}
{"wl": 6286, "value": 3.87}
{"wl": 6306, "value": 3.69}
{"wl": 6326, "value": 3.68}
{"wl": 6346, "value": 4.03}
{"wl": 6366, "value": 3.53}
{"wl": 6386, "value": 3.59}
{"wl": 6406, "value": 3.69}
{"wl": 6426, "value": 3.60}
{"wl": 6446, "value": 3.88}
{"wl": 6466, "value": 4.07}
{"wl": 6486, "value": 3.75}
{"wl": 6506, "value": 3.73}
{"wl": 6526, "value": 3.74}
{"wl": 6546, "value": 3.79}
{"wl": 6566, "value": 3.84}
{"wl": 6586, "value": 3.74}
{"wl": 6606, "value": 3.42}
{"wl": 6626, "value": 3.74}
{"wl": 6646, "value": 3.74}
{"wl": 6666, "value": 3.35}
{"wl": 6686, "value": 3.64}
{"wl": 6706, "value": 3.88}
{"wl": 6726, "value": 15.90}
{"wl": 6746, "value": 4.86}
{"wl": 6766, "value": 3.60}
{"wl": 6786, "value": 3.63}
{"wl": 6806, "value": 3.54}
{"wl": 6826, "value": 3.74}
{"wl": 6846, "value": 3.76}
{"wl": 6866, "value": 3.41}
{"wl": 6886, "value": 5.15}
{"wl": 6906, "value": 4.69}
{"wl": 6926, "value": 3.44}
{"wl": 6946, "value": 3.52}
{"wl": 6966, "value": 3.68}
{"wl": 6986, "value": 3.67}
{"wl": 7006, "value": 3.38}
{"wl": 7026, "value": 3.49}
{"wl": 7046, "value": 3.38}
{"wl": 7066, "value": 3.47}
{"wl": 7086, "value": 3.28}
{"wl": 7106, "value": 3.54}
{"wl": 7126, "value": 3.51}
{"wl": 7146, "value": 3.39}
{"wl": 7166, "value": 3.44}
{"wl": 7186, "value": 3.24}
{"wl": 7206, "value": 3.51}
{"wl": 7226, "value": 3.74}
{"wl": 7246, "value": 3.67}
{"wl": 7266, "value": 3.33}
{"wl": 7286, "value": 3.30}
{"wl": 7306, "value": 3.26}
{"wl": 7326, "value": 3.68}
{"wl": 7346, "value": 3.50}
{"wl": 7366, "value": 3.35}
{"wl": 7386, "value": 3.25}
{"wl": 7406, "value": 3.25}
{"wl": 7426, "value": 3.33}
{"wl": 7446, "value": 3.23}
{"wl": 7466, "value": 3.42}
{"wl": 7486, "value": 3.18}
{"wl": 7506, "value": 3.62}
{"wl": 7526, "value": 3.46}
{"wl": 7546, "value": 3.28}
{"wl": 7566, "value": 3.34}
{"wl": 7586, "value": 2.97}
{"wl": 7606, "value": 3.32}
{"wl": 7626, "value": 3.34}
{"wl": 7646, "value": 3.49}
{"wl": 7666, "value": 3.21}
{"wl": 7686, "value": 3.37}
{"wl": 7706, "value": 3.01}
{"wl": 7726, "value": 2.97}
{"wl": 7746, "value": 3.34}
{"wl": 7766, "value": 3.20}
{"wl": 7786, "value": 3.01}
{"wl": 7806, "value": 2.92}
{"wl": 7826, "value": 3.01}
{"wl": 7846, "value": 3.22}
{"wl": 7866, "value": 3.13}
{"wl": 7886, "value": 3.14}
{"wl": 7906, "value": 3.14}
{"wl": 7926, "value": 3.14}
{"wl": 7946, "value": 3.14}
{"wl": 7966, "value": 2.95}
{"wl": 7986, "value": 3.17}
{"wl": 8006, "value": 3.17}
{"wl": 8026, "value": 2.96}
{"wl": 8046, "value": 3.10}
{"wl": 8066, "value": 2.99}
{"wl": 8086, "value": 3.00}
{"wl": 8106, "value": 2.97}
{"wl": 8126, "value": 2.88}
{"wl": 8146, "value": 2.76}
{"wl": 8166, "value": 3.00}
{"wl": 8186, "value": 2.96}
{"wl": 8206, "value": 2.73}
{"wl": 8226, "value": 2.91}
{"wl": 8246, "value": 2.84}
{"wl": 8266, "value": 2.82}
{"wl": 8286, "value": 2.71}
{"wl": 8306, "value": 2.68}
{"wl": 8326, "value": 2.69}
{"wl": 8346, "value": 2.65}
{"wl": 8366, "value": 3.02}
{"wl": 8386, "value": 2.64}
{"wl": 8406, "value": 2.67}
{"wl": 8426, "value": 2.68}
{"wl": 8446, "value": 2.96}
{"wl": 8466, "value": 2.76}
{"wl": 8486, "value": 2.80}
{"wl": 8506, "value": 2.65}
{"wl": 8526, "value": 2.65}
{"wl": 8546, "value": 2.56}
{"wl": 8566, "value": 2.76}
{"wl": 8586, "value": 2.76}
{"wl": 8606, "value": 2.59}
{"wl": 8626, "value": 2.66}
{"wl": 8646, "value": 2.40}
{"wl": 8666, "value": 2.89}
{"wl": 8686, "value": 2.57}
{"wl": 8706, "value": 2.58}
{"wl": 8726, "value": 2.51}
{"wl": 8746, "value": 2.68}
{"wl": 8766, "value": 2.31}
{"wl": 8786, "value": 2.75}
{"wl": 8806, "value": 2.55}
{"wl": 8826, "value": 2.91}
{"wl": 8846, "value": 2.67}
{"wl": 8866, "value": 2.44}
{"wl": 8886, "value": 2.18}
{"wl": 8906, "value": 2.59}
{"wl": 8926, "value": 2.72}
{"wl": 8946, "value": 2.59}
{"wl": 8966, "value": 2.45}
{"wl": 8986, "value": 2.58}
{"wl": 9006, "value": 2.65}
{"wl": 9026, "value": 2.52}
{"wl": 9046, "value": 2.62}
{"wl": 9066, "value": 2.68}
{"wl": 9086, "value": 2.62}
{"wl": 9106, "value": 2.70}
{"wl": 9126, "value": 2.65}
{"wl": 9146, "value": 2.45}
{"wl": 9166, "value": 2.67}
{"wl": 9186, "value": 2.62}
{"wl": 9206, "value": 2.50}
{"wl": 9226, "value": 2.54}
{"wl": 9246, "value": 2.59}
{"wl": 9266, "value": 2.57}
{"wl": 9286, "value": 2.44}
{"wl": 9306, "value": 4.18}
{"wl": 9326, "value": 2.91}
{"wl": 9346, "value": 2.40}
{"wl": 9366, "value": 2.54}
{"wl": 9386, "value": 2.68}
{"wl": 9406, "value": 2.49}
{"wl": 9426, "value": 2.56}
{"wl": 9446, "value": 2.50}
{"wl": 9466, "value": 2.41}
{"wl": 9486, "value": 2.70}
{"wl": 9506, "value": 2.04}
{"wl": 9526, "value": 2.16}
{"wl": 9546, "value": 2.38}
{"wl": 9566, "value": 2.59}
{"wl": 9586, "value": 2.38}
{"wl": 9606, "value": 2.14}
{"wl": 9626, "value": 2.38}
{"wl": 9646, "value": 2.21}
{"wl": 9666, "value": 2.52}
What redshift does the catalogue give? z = 0.025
